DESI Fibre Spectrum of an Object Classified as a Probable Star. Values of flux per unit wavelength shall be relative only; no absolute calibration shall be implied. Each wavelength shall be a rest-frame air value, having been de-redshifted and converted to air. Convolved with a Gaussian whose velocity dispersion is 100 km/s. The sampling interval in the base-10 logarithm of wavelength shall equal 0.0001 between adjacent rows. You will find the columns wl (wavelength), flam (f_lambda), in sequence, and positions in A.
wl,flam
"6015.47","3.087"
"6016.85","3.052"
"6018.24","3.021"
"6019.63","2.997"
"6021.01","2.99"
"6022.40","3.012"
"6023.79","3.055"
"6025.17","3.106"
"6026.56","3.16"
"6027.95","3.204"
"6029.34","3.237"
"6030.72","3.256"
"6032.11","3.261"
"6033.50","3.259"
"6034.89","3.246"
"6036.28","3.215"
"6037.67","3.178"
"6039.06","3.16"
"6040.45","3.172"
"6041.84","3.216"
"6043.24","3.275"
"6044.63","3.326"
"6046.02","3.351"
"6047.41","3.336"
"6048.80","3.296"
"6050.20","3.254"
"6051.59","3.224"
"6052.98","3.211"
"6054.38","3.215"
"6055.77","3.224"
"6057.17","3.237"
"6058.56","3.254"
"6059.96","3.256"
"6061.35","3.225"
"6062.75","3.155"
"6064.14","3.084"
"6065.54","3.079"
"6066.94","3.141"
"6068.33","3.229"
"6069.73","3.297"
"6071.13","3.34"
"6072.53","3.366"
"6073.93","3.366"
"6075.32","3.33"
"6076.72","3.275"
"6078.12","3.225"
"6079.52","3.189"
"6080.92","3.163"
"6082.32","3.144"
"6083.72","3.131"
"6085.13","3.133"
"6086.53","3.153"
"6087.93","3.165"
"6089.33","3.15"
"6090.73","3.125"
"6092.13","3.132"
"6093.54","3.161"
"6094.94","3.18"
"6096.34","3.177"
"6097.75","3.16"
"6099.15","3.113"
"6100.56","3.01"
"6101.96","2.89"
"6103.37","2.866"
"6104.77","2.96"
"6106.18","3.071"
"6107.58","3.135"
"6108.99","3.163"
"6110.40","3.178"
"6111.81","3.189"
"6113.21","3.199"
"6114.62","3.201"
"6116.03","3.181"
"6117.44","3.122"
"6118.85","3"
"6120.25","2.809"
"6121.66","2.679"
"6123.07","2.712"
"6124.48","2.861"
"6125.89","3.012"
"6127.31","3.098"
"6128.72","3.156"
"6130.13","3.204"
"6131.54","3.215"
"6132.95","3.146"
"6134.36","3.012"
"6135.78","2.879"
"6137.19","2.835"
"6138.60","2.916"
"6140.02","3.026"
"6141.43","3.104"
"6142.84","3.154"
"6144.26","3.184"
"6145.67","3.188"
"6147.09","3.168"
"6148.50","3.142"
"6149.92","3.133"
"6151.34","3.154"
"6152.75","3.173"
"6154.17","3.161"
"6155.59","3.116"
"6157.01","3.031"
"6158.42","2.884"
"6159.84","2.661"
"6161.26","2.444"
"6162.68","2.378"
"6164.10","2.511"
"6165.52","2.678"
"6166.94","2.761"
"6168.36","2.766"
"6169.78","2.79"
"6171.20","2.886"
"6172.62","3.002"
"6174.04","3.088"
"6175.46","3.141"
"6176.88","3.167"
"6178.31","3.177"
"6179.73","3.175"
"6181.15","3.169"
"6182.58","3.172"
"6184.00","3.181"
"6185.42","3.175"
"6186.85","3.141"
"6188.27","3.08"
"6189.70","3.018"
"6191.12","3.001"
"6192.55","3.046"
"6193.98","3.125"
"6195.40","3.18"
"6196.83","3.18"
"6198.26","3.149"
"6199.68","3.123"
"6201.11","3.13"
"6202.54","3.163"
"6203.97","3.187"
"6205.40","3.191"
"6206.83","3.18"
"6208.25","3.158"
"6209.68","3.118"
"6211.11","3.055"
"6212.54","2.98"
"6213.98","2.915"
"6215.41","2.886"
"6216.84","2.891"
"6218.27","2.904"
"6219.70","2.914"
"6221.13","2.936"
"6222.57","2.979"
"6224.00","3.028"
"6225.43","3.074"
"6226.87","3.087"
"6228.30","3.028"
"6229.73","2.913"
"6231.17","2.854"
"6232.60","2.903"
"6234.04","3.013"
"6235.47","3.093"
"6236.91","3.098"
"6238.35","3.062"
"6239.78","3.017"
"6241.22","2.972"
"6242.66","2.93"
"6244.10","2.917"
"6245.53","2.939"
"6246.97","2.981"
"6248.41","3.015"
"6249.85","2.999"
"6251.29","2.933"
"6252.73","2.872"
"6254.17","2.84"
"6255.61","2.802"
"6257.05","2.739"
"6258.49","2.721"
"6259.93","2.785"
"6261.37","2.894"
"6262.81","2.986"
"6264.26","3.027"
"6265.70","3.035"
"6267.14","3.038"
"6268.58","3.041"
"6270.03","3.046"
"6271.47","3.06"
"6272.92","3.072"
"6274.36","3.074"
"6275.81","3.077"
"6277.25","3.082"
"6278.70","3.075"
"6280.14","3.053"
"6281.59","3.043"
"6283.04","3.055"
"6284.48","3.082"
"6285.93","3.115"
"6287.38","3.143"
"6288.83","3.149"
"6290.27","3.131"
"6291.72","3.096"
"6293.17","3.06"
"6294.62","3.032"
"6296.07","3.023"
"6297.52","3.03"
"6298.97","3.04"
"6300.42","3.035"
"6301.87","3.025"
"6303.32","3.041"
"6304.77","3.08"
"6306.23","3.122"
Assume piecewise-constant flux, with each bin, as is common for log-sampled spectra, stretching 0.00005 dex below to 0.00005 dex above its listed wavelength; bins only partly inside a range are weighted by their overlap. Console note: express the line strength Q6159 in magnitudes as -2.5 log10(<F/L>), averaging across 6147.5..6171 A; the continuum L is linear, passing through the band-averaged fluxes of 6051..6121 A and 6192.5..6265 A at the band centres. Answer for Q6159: 0.08 mag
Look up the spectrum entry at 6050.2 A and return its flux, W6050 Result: 3.254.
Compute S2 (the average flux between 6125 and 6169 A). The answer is 2.98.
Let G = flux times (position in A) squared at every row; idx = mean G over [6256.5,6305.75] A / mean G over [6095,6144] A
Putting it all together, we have 1.05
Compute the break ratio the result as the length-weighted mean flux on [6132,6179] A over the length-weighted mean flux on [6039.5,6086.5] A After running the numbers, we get 0.9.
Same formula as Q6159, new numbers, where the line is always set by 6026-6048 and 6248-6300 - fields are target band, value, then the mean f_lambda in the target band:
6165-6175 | 0.09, 2.87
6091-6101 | 0.02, 3.13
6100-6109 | 0.06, 3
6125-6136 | 0.02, 3.09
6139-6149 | 0.00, 3.13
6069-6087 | -0.01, 3.24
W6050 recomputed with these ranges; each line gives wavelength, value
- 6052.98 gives 3.211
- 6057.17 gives 3.237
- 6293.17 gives 3.06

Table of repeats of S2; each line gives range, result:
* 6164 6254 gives 3.02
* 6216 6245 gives 2.98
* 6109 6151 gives 3.06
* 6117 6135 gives 3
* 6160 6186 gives 2.92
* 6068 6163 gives 3.08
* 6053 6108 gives 3.17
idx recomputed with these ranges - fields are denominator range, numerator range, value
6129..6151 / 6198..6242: 1.01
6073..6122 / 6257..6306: 1.03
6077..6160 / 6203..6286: 1.01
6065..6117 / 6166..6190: 0.99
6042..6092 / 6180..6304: 0.99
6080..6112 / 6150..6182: 0.96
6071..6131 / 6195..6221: 1.02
